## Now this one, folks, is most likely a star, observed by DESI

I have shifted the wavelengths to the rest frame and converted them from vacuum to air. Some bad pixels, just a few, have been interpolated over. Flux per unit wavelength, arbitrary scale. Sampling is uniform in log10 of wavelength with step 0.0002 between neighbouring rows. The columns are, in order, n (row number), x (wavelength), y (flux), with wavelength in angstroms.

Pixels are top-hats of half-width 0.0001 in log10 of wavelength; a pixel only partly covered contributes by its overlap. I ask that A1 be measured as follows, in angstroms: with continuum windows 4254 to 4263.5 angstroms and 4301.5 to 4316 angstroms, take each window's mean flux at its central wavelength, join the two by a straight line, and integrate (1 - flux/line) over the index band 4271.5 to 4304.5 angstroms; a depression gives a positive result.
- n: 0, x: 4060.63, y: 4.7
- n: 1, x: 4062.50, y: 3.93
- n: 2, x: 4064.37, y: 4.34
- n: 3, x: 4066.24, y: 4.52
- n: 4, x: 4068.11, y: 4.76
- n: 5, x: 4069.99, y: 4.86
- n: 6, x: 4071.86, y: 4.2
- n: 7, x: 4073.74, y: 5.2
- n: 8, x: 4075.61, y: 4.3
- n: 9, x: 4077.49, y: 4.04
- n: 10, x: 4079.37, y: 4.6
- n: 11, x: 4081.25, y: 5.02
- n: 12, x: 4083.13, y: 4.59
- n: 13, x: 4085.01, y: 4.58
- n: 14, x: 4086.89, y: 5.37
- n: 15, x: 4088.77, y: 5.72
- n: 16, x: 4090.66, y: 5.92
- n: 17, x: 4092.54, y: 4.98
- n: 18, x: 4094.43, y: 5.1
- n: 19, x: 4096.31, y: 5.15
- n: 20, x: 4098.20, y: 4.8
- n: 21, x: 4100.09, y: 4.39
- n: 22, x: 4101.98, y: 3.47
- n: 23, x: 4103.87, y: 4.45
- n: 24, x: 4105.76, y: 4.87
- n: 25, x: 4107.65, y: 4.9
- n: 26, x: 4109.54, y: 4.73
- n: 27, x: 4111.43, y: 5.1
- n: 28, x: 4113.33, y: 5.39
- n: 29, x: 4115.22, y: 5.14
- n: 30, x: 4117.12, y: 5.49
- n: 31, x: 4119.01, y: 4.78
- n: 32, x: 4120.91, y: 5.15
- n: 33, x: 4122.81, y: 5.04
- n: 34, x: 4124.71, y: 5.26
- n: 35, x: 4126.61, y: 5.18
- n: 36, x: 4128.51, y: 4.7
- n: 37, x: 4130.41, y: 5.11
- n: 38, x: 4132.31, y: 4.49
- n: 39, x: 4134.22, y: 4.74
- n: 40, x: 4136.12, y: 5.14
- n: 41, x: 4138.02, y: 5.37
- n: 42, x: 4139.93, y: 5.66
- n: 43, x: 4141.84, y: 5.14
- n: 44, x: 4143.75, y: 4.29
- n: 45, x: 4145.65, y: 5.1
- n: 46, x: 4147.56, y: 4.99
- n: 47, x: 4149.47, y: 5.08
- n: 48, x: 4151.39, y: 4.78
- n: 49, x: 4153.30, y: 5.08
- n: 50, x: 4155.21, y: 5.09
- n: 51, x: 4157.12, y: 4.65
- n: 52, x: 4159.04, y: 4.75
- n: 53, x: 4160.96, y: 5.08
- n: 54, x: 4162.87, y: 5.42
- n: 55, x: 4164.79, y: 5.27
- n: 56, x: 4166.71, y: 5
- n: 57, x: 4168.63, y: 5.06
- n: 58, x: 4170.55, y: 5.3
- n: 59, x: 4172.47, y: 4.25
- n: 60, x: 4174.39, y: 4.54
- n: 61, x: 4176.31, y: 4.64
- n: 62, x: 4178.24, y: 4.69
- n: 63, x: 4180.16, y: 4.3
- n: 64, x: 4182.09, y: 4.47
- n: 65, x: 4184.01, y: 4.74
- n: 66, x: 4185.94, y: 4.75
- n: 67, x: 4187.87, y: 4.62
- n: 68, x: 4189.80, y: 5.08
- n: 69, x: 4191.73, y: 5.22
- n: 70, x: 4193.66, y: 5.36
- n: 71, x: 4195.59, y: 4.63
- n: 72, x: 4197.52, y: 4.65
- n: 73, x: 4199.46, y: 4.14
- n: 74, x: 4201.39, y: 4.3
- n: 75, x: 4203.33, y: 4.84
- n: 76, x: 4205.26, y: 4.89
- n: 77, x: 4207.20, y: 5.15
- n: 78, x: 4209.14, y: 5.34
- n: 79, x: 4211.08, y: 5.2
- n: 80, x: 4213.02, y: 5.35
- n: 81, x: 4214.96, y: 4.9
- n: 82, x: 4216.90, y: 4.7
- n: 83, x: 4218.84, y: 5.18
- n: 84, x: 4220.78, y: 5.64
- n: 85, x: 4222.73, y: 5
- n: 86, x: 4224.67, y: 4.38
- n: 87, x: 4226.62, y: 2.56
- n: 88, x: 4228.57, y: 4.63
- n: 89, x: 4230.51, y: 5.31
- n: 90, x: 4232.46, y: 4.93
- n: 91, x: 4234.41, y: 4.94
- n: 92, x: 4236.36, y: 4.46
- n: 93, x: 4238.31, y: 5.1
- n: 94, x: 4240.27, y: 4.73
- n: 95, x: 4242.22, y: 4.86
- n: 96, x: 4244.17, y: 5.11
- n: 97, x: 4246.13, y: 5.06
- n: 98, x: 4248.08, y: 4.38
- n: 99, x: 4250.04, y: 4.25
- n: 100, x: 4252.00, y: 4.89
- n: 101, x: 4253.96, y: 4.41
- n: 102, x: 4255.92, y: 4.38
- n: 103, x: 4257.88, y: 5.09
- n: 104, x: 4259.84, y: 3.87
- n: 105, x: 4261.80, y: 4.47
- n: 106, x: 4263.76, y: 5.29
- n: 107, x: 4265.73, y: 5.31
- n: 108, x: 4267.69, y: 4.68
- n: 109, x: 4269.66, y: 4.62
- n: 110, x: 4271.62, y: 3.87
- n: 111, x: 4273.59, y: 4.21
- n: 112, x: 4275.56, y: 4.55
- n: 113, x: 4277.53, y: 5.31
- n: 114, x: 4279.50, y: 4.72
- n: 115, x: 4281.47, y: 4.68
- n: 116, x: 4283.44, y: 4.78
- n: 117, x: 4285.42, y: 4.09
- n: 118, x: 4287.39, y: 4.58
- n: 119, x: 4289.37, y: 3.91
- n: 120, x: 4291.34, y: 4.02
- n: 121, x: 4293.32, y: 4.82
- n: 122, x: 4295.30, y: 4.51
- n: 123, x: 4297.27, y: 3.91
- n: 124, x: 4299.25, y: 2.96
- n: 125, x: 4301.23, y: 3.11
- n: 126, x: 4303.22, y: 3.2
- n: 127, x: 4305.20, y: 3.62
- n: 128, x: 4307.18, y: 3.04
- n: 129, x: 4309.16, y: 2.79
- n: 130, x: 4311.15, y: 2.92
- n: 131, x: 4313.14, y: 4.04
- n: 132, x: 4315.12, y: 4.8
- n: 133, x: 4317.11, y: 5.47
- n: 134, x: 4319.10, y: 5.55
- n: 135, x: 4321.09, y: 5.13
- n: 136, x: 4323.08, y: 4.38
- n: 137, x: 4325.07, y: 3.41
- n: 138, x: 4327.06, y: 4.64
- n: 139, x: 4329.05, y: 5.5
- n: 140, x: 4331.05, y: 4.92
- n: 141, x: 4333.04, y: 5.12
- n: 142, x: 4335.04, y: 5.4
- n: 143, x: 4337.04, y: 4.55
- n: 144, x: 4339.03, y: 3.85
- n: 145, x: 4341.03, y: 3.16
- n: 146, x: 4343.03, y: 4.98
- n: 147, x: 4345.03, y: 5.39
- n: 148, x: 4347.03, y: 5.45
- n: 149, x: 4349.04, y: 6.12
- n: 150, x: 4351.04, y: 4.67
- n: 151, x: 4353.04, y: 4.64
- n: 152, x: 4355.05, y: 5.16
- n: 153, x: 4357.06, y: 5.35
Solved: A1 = -2.4 angstroms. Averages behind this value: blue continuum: 4.51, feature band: 4.19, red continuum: 3.46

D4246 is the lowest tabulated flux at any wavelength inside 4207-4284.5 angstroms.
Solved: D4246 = 2.56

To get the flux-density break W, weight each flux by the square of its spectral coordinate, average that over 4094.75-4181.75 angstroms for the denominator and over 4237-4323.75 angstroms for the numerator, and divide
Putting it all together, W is 0.96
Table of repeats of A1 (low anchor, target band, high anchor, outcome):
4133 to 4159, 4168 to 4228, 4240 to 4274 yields 0.8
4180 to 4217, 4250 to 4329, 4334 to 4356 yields 8.6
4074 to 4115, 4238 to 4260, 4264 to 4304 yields -1.4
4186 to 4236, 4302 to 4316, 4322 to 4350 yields 3.8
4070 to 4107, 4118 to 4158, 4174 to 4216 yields -1.7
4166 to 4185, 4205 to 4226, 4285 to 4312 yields -3.2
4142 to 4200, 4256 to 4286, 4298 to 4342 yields -1.7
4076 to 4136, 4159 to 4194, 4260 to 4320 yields -1.6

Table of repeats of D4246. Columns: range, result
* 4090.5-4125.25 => 3.47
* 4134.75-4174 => 4.25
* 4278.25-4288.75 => 4.09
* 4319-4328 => 3.41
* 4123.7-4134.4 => 4.49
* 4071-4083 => 4.04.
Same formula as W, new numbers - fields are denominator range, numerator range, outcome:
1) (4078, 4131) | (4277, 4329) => 0.93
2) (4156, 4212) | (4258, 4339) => 0.95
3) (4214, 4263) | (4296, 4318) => 0.80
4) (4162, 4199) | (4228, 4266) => 1.02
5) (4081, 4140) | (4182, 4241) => 1.01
